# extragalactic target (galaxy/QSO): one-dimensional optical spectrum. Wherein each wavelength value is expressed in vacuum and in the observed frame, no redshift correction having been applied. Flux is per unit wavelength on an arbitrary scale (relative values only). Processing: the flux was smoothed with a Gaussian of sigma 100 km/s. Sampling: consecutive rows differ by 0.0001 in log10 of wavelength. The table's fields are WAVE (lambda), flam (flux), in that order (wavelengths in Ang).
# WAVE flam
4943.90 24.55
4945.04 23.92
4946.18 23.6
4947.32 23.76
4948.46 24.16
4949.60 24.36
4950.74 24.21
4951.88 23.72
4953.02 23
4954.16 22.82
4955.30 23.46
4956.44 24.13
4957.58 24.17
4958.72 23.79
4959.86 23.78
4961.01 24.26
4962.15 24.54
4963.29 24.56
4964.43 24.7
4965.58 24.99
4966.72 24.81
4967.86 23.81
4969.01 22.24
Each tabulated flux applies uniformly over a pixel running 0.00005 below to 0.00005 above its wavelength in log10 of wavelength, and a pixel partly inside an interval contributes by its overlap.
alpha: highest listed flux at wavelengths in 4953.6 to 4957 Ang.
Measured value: 24.13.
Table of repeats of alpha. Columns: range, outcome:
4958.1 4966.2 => 24.99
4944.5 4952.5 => 24.36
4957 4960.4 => 24.17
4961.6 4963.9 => 24.56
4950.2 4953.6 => 24.21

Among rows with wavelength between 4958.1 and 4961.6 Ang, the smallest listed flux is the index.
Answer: 23.78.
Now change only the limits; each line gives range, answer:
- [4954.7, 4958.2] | 23.46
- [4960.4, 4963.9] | 24.26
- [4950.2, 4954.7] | 22.82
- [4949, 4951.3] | 24.21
